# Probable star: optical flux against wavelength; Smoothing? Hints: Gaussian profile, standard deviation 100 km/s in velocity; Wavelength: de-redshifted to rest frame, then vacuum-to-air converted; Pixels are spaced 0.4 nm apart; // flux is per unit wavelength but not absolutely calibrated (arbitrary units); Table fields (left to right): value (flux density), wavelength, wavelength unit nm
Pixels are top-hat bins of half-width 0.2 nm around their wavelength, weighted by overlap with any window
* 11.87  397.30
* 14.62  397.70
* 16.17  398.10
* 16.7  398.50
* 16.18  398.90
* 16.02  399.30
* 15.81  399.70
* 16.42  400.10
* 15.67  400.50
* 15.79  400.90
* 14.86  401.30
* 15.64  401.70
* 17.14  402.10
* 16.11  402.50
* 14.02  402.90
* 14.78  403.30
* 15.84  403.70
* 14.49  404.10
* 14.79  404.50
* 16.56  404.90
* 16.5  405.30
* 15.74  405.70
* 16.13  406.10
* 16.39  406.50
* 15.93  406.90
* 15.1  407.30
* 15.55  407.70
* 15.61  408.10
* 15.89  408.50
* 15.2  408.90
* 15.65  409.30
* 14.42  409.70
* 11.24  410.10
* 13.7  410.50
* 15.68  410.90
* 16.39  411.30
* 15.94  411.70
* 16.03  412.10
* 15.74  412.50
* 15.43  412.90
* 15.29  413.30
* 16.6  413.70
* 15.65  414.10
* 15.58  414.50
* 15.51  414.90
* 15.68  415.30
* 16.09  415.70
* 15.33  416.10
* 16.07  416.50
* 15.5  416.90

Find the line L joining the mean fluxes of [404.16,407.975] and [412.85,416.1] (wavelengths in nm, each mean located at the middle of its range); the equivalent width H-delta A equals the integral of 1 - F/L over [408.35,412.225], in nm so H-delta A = 0.19 nm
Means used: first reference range 15.8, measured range 15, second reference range 15.7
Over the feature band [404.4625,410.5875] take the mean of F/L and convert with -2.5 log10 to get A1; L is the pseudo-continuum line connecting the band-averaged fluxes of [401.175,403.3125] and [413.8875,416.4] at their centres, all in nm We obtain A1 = 0.02 mag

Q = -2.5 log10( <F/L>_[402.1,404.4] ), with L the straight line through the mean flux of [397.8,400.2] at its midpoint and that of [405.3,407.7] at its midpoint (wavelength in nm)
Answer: 0.05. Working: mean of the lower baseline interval 16.1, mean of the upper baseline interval 15.9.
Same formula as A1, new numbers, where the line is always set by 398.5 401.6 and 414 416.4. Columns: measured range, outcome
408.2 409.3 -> 0.01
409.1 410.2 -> 0.13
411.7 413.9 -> -0.01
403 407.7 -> 0.01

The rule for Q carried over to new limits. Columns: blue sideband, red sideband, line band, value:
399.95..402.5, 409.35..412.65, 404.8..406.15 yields -0.050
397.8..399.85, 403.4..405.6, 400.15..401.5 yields 0.026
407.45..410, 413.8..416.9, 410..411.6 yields 0.060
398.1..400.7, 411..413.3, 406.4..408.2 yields 0.019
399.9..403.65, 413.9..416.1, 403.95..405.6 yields 0.000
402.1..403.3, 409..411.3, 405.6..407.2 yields -0.080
